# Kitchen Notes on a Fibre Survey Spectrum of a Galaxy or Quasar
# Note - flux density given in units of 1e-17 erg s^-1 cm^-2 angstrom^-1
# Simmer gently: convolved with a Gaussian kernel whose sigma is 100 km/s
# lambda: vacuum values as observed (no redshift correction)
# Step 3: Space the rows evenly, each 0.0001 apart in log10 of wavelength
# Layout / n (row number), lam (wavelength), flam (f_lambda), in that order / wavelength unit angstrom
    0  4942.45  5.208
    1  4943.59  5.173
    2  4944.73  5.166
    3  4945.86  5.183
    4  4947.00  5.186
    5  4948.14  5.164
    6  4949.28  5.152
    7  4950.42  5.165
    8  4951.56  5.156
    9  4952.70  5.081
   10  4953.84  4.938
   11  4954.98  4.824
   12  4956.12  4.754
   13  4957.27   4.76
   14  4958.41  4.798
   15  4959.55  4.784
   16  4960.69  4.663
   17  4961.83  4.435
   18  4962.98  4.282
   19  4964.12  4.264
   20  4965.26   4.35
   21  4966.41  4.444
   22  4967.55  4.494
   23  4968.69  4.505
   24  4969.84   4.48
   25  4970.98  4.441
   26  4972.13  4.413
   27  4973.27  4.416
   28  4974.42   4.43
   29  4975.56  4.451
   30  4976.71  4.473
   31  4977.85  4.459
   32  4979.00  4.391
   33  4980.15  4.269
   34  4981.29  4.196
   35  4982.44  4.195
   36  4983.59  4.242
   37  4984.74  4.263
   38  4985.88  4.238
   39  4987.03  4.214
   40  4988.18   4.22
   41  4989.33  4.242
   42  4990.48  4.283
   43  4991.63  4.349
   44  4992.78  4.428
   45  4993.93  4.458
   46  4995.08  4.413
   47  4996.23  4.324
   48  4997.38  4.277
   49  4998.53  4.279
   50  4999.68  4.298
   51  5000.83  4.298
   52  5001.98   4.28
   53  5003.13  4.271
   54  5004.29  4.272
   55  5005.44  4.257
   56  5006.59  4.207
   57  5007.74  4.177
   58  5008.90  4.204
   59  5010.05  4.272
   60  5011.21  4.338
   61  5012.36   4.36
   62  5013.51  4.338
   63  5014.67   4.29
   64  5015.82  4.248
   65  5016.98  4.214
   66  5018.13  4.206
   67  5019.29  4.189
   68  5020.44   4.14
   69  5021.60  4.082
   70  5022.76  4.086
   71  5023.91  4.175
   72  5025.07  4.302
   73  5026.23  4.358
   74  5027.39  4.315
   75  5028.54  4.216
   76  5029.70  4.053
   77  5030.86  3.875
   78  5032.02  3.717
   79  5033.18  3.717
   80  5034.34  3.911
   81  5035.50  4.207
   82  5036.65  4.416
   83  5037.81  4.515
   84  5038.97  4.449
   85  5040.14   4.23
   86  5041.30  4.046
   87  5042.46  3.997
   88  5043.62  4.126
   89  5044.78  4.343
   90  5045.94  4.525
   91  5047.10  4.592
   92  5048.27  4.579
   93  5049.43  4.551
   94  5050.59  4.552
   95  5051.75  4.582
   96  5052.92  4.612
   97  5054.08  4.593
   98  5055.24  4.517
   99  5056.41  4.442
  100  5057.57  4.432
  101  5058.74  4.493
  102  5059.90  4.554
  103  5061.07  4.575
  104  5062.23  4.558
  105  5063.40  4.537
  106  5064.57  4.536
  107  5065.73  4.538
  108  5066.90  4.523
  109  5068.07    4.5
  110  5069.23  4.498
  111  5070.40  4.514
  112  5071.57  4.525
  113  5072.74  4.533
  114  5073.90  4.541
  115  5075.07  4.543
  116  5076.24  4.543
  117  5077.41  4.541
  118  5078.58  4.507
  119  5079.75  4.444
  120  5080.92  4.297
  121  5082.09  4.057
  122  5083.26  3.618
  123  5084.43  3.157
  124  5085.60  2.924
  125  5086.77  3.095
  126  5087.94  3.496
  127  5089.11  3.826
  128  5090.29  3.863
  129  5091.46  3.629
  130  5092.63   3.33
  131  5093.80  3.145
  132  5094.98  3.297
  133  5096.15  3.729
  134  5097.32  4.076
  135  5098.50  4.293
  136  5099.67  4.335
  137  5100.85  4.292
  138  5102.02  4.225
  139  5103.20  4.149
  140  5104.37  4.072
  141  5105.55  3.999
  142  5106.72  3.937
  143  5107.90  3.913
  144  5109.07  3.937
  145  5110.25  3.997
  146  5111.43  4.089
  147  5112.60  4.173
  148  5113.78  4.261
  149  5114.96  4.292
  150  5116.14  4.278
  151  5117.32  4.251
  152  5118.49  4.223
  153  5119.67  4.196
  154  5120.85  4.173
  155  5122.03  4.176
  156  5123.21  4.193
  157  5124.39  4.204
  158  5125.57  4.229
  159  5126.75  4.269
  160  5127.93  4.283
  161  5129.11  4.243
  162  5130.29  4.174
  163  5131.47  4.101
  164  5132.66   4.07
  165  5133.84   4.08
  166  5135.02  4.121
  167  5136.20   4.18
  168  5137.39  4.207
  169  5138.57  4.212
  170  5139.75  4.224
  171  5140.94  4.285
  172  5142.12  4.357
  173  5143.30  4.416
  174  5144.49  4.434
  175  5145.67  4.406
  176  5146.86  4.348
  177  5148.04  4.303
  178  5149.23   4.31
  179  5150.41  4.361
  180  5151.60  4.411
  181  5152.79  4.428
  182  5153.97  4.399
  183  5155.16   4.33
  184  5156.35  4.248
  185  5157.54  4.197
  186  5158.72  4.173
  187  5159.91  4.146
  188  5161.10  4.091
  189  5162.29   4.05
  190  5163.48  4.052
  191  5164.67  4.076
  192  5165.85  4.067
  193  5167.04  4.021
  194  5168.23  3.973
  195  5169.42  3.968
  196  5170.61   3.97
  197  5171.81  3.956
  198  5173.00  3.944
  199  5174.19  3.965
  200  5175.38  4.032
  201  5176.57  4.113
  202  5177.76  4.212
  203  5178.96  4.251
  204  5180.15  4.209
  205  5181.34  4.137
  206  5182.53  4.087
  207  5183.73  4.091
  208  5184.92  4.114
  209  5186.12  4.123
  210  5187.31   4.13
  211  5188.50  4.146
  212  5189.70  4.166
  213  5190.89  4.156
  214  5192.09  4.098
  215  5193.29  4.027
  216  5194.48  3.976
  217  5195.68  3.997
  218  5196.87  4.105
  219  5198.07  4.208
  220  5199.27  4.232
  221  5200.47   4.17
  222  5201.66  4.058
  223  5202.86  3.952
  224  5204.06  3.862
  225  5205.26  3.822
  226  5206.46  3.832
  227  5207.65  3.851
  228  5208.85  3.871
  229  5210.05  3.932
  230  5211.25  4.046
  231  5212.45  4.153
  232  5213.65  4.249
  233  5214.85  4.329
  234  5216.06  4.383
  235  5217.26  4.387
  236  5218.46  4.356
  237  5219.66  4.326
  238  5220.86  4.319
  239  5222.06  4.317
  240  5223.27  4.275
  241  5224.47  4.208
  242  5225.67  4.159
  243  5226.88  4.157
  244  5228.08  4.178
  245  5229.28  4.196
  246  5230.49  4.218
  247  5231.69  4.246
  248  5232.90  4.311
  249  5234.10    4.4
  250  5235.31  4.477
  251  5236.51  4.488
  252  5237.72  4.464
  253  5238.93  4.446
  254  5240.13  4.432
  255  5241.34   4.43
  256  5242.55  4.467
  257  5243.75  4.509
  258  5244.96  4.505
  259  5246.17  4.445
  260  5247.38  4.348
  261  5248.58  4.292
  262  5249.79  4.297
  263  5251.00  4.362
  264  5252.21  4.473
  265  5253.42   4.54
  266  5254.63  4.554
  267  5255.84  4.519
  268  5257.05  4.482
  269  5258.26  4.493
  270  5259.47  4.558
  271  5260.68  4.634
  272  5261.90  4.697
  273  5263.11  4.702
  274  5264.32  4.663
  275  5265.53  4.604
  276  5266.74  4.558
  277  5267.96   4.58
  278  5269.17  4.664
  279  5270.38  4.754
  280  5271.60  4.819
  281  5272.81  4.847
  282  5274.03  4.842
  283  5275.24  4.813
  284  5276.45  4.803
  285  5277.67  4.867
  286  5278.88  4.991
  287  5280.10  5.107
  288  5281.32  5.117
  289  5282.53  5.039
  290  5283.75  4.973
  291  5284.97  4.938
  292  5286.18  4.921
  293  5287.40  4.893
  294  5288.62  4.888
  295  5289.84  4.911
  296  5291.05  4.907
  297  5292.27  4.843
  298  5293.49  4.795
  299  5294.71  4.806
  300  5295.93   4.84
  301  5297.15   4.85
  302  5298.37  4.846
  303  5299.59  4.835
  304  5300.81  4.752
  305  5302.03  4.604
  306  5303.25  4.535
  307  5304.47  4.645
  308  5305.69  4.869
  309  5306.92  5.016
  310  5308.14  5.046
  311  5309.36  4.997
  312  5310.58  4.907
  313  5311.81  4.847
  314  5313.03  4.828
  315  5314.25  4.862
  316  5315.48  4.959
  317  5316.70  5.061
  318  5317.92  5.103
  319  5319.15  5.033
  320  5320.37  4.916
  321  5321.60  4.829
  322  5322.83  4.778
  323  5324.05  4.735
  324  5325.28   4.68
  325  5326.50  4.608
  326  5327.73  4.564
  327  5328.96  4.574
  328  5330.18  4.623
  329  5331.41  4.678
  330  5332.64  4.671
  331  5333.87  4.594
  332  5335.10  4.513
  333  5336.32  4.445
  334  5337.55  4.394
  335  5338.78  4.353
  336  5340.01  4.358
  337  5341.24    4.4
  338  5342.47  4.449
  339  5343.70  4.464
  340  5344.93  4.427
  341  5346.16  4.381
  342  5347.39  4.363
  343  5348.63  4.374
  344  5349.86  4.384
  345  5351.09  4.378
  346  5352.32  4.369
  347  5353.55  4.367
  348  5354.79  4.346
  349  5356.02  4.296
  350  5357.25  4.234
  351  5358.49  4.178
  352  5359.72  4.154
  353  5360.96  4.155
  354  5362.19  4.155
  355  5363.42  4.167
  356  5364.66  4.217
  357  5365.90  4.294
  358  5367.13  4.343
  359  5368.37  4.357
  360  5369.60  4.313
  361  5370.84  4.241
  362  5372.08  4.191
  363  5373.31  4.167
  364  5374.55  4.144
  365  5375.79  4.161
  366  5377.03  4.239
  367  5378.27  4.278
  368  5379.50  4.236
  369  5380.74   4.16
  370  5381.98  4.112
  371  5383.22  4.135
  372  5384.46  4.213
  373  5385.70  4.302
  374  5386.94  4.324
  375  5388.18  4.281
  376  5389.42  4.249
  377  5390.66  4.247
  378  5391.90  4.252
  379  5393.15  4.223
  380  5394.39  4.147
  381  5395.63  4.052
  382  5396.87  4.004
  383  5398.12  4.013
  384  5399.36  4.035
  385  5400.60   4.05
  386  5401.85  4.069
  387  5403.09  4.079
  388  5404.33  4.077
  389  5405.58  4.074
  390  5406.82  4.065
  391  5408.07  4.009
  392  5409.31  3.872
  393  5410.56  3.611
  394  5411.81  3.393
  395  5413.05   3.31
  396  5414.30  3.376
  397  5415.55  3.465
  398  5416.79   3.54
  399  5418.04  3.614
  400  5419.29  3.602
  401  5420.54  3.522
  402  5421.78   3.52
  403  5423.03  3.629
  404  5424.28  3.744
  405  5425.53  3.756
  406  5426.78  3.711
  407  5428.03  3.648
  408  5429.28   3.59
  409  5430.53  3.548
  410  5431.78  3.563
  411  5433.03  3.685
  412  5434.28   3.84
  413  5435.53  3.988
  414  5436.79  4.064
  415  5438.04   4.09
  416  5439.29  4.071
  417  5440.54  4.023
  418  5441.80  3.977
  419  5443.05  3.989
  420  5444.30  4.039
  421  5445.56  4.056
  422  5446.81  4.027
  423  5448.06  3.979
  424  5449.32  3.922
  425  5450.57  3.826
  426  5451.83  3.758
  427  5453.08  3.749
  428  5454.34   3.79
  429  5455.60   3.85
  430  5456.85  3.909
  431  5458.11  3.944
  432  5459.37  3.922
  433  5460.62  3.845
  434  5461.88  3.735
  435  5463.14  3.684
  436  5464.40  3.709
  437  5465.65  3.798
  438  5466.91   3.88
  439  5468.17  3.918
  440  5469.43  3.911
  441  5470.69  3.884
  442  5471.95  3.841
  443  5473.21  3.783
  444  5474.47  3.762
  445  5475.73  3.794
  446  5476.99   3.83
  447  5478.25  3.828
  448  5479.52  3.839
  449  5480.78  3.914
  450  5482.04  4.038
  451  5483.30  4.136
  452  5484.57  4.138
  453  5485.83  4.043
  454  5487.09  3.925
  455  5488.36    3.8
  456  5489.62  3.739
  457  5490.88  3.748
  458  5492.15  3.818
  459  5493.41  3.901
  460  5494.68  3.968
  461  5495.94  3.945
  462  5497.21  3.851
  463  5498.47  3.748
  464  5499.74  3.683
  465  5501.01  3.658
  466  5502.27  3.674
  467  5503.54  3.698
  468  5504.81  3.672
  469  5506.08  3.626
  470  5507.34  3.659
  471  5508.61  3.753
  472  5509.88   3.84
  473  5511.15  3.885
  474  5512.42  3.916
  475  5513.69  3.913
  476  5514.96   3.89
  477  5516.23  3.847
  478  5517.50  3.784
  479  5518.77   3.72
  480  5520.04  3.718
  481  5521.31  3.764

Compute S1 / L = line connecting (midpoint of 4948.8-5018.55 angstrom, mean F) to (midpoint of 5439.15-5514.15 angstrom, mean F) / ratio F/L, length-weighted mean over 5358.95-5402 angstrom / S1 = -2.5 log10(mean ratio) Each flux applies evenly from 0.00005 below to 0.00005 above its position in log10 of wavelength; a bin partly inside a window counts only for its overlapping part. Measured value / -0.06 mag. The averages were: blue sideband 4.43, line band 4.19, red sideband 3.86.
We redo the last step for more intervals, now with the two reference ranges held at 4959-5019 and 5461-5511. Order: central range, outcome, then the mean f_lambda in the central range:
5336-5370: -0.09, 4.32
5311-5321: -0.23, 4.95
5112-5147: -0.01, 4.23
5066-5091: 0.03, 4.12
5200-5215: 0.03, 4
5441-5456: -0.01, 3.91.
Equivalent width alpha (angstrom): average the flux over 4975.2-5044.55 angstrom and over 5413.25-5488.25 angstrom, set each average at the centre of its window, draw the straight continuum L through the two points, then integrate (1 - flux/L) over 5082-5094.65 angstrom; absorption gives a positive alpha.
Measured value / 2.20 angstrom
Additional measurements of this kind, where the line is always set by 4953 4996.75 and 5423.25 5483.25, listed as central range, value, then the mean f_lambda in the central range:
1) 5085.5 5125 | 2.98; 3.96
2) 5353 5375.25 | -1.55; 4.24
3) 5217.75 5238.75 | -0.89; 4.3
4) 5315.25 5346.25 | -4.91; 4.64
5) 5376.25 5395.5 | -1.40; 4.22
